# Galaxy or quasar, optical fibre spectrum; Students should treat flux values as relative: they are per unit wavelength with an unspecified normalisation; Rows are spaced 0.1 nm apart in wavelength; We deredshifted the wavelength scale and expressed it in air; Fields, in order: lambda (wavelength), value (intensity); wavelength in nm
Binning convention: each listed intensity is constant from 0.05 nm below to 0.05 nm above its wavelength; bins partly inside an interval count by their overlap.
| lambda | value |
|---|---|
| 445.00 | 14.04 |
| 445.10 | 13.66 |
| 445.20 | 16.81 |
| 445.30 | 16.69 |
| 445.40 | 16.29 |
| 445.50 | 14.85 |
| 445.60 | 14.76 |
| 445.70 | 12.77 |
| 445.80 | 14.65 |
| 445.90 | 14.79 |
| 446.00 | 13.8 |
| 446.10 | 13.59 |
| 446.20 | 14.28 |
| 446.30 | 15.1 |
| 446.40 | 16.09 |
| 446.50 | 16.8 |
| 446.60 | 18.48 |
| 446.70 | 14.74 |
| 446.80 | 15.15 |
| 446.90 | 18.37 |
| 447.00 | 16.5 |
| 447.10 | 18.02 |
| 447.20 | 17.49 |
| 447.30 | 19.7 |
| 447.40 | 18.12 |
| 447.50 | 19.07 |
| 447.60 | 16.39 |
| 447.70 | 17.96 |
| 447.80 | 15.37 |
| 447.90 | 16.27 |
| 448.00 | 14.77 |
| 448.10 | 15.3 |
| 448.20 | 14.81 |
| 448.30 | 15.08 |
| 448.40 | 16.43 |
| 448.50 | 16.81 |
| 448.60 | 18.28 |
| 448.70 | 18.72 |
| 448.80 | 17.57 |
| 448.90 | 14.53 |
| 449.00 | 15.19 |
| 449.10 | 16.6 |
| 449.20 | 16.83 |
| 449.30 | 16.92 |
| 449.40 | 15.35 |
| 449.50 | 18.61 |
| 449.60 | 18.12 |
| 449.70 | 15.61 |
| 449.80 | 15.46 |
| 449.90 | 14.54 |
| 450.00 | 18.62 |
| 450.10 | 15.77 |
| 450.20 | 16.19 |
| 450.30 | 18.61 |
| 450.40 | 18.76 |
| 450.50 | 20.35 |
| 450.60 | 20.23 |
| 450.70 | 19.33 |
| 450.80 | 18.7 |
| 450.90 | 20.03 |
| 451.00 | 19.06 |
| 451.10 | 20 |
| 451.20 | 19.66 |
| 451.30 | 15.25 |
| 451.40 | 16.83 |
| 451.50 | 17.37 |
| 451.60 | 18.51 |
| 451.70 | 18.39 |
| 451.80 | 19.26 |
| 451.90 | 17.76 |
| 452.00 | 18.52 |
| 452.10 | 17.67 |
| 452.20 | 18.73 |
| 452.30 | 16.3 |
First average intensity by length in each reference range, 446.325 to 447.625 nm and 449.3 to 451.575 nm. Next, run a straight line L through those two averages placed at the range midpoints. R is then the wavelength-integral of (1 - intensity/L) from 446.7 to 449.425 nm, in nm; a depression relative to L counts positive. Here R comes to 0.12 nm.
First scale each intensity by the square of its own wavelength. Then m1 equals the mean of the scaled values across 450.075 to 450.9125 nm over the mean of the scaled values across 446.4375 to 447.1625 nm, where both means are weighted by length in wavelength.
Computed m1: 1.1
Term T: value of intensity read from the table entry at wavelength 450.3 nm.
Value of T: 18.61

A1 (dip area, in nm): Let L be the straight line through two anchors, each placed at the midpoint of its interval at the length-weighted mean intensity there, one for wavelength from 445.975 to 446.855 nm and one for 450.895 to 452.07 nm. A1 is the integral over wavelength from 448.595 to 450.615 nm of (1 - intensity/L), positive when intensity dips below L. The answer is 0.015 nm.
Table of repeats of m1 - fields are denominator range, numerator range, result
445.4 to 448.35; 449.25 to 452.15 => 1.14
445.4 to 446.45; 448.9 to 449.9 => 1.14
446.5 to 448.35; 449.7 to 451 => 1.09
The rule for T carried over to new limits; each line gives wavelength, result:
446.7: 14.74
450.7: 19.33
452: 18.52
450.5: 20.35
